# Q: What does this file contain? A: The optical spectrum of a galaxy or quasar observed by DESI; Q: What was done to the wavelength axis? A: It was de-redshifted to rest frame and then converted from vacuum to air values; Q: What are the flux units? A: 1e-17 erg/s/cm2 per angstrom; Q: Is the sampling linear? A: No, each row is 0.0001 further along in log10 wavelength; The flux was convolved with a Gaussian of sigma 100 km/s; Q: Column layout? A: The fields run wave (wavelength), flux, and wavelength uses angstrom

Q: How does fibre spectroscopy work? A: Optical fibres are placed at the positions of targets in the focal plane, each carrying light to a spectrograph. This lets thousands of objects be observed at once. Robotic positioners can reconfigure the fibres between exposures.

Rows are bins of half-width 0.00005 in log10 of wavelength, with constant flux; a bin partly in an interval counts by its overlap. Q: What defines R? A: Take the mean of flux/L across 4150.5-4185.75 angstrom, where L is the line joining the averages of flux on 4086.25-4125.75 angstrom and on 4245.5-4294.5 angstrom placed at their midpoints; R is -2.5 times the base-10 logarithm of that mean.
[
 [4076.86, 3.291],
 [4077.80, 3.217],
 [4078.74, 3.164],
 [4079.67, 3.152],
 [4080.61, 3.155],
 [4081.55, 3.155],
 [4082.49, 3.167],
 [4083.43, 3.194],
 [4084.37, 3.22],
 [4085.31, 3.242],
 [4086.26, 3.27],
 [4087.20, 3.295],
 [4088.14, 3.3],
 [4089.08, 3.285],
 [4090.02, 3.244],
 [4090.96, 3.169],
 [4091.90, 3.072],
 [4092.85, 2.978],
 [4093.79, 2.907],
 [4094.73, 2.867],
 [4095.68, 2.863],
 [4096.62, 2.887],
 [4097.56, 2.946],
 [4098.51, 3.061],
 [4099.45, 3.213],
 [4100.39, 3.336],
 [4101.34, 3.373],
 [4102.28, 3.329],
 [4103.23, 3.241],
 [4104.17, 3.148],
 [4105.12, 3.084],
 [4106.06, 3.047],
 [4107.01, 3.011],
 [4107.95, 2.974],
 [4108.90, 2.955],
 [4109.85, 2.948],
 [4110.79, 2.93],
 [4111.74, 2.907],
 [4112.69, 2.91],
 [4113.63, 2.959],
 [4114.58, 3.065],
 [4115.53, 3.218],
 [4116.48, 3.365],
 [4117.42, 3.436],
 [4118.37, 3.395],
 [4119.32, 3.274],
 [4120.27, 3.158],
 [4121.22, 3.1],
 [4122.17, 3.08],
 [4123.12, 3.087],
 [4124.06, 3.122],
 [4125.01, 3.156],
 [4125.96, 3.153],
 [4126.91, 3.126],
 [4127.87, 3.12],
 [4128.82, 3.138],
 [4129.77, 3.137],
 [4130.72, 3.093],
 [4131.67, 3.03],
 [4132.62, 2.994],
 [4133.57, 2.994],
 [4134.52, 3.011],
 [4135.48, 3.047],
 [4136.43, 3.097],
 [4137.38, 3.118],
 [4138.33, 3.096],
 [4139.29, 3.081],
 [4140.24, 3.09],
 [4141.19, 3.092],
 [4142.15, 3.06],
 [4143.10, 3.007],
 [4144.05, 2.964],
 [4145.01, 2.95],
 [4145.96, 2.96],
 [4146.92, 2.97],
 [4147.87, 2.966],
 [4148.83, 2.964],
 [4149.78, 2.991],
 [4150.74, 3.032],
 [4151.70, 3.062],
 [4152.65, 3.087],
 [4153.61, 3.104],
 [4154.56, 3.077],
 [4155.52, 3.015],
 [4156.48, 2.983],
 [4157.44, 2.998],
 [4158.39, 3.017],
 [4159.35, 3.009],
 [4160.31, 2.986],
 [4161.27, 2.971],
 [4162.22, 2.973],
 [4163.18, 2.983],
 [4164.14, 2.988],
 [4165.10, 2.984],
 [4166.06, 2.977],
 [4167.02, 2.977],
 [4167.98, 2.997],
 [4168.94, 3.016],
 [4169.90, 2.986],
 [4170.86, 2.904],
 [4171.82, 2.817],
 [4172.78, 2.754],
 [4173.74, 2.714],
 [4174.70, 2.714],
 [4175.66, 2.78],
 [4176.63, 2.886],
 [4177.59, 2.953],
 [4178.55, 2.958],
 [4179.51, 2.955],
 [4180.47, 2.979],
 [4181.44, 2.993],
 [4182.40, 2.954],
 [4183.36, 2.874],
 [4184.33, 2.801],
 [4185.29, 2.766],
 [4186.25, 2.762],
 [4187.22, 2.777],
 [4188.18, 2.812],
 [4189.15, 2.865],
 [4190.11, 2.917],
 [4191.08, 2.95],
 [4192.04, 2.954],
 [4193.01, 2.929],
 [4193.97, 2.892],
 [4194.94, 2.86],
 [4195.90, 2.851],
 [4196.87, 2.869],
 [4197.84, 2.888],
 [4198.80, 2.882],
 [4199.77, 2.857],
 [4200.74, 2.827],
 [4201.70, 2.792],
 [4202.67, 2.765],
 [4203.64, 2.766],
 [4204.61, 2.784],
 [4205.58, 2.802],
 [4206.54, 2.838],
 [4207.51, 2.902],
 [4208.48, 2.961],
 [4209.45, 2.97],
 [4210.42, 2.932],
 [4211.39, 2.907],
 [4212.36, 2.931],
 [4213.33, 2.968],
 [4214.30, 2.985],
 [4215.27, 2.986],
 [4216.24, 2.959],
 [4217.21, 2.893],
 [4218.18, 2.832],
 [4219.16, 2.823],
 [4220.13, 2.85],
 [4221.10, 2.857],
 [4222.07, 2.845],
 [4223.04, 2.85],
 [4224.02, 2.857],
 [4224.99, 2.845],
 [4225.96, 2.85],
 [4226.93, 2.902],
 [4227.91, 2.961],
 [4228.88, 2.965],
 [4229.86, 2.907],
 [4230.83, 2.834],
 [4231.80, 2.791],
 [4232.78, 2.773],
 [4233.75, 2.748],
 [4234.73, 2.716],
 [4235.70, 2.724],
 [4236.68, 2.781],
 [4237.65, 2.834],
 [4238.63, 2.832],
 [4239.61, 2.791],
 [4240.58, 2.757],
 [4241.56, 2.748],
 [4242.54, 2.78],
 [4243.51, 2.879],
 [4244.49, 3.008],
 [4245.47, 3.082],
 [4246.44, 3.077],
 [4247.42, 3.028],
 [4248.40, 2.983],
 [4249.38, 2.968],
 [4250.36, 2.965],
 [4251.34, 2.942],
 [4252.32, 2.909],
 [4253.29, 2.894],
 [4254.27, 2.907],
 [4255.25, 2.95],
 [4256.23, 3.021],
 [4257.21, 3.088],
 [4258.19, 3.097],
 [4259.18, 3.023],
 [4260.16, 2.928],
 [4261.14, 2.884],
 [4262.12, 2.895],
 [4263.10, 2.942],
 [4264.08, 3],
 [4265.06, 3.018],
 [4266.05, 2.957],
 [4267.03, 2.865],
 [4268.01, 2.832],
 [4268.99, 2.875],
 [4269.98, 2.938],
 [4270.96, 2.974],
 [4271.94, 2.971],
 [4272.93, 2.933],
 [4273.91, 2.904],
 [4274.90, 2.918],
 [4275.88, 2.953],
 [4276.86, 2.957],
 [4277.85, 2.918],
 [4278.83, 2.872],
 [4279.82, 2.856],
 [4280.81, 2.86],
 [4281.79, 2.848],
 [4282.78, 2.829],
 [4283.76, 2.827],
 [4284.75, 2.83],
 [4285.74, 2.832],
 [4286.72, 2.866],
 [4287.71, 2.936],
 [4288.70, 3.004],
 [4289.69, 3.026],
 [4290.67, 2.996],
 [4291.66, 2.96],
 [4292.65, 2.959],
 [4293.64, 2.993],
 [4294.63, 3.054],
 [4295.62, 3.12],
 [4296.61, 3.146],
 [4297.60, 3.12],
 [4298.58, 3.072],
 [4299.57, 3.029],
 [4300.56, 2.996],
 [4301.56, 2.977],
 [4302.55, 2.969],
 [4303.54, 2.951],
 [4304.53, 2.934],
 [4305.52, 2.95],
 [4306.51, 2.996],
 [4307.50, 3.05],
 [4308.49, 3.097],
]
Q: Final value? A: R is 0.04 mag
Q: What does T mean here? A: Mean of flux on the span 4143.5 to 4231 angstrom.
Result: 2.91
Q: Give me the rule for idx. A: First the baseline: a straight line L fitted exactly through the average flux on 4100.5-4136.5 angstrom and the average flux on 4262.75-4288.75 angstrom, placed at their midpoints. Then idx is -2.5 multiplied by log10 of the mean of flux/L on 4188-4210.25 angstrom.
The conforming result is 0.05 mag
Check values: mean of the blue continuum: 3.11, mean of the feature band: 2.87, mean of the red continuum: 2.91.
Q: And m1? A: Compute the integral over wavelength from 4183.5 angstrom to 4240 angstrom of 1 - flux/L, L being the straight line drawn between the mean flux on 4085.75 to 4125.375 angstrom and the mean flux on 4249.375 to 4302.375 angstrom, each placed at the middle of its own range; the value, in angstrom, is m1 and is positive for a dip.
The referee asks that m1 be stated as 2.93 angstrom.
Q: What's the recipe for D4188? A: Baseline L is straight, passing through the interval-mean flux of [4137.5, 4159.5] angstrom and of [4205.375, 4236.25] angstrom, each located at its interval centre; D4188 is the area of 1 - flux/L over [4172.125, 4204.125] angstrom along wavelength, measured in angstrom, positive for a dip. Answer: 0.9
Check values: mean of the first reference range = 3.03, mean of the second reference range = 2.87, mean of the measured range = 2.86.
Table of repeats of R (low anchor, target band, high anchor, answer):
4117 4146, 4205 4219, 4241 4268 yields 0.033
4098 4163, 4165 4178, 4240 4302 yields 0.057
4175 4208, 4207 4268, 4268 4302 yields 0.001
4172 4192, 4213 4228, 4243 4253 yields 0.016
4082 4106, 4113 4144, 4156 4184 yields -0.025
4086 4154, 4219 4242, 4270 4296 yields 0.058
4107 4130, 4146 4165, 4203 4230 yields 0.007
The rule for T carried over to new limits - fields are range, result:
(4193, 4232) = 2.88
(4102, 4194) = 3.01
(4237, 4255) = 2.91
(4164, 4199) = 2.89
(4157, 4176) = 2.93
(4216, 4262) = 2.89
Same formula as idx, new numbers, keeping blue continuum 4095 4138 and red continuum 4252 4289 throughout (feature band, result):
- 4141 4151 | 0.03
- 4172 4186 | 0.06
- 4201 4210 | 0.06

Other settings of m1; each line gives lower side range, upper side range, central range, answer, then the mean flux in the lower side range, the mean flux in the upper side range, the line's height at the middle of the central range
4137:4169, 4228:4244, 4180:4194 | 0.2 angstrom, 3.02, 2.81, 2.93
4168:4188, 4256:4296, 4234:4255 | 0.2 angstrom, 2.87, 2.94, 2.92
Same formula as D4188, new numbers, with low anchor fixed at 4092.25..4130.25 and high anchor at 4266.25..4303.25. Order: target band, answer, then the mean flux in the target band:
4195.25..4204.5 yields 0.6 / 2.83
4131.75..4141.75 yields 0.1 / 3.06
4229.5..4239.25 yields 0.6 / 2.79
